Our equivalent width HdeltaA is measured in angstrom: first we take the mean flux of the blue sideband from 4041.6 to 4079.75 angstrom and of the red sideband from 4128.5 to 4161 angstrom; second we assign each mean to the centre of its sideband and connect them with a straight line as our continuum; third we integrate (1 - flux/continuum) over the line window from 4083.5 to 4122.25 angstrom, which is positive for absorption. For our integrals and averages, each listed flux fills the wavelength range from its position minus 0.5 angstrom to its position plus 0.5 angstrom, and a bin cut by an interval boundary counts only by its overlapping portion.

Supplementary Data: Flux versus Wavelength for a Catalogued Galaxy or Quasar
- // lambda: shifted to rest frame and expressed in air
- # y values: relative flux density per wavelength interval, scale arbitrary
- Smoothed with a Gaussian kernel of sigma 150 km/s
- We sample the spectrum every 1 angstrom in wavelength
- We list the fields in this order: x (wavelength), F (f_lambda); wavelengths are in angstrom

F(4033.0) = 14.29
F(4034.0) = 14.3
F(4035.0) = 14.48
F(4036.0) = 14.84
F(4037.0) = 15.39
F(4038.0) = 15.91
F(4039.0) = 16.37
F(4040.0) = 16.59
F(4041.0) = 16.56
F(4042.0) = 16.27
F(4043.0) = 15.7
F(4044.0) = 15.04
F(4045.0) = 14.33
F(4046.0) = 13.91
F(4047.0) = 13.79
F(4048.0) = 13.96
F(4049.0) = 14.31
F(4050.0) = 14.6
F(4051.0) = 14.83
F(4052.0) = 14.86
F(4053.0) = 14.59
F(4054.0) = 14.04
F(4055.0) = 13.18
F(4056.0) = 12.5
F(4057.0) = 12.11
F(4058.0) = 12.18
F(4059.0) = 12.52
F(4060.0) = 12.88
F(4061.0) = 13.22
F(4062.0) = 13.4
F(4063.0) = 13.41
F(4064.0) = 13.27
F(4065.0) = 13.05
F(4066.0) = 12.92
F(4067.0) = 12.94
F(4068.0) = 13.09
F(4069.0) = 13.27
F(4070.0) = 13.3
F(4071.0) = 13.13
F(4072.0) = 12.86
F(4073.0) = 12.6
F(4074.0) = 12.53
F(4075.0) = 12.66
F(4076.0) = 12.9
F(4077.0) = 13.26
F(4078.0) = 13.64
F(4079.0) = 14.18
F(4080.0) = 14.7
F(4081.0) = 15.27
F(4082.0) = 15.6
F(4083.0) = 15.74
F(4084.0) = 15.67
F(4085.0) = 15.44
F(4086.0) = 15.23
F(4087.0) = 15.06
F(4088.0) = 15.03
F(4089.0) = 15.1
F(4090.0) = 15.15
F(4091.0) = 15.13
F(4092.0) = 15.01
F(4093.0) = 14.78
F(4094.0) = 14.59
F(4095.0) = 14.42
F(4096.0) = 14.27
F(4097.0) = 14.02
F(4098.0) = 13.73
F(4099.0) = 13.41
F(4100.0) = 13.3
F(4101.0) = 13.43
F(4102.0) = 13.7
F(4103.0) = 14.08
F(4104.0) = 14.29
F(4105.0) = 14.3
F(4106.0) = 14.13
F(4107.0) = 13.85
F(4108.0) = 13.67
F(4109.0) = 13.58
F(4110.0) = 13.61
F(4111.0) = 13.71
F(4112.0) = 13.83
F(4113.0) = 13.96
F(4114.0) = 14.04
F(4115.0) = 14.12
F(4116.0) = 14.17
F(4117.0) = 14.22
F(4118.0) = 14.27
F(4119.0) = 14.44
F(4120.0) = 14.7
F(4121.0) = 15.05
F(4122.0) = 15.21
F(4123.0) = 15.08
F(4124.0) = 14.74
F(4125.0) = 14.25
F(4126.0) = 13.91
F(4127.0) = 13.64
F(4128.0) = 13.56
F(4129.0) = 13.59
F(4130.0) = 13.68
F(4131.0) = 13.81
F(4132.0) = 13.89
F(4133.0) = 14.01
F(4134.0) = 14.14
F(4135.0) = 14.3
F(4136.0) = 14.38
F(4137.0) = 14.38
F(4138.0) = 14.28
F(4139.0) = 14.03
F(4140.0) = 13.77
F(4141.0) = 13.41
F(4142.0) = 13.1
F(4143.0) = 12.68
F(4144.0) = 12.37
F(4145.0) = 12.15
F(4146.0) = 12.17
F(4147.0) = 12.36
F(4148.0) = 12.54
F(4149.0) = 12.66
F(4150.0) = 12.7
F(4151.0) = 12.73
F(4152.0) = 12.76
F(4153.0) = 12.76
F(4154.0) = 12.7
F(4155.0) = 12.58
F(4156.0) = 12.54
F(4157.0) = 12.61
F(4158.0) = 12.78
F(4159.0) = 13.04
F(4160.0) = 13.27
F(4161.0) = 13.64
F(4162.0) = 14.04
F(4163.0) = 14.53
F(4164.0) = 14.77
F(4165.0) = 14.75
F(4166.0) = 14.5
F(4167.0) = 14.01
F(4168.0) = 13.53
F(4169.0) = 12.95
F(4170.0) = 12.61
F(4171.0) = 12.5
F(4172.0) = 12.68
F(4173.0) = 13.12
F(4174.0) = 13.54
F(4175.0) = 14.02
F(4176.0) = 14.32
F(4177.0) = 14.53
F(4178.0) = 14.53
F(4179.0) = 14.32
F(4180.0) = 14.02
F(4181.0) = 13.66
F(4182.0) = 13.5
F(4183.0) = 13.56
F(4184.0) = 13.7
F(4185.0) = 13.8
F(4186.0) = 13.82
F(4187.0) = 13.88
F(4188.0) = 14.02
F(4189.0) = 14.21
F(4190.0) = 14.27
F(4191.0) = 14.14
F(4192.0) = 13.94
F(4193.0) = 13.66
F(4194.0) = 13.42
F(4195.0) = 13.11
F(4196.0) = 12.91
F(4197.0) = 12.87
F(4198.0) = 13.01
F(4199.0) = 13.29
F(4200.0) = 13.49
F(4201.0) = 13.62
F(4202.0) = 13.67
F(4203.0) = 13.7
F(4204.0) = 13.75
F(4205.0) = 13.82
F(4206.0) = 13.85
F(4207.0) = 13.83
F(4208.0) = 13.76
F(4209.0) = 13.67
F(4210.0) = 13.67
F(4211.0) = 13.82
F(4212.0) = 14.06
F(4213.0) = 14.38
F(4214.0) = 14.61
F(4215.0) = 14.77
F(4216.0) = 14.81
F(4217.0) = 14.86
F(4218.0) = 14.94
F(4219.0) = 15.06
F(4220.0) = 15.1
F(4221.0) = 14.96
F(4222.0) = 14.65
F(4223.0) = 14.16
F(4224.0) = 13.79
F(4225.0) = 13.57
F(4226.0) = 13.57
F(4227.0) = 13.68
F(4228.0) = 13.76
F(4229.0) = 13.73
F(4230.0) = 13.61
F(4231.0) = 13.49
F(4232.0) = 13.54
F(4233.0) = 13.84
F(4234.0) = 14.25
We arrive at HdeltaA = -2.8 angstrom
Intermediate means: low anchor 13.6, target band 14.3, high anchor 13.2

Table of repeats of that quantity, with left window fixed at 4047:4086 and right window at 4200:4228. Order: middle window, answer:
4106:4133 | -0.5 angstrom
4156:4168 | 0.2 angstrom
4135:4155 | 1.2 angstrom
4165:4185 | 0.5 angstrom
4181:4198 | 0.5 angstrom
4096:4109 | 0.0 angstrom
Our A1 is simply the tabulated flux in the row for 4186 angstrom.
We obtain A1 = 13.82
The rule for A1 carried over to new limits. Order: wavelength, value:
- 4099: 13.41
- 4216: 14.81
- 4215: 14.77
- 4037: 15.39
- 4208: 13.76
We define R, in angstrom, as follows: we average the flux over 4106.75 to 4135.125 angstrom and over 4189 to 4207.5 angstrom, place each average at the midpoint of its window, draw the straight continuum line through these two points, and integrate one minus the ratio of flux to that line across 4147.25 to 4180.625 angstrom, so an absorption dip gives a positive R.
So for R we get 1.00 angstrom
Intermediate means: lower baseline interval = 14.1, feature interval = 13.4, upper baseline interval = 13.6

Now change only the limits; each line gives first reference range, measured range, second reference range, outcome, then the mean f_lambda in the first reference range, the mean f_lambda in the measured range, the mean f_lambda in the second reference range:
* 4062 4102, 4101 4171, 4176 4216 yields 1.32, 14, 13.7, 13.8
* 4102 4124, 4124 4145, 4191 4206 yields 0.42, 14.2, 13.7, 13.5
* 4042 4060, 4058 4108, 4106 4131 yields 0.35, 13.9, 13.9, 14.1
